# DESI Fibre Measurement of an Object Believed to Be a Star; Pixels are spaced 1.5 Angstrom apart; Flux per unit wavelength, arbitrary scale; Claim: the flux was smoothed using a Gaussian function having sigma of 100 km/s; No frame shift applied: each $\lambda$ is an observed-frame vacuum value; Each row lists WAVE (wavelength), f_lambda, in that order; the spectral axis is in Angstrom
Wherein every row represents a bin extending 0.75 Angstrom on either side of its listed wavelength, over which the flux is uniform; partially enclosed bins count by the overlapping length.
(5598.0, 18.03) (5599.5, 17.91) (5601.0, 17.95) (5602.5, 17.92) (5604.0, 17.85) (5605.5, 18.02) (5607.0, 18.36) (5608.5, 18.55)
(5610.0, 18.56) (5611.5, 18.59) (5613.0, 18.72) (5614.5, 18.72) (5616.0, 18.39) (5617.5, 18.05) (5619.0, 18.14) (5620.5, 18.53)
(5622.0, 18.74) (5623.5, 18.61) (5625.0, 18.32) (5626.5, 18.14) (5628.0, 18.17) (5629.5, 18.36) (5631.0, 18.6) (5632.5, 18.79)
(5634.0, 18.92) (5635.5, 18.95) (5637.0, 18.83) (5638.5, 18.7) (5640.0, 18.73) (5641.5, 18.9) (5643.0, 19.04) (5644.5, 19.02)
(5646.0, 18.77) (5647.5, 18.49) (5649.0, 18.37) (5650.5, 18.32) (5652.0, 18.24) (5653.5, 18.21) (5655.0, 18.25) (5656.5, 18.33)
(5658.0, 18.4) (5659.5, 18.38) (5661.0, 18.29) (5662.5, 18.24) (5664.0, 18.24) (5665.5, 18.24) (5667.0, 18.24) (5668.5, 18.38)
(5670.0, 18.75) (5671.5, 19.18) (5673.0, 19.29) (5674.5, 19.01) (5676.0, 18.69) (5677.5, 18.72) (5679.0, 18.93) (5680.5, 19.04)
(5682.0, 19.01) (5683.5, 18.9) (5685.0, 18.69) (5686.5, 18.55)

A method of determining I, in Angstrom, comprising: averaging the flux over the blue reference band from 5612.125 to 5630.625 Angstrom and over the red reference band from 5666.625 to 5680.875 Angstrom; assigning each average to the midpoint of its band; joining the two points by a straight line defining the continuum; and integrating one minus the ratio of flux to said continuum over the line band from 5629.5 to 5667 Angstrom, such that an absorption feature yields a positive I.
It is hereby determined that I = 0.2 Angstrom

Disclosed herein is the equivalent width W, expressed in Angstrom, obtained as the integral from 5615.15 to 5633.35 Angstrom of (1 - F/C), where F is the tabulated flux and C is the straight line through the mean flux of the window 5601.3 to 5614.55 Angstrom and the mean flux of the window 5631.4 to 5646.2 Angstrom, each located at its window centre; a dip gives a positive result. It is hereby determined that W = 0.2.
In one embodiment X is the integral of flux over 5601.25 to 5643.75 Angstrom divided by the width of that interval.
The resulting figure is 18.5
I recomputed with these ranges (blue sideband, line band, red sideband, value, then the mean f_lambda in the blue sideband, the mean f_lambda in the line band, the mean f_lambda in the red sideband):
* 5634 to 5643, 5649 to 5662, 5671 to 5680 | 0.4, 18.8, 18.3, 19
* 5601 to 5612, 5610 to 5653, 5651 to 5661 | -0.7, 18.2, 18.6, 18.3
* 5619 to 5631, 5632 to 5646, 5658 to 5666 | -0.4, 18.4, 18.9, 18.3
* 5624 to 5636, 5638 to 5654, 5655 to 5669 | -0.2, 18.5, 18.6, 18.3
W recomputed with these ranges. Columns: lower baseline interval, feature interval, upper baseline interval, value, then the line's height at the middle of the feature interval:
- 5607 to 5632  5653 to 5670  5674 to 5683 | 0.4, 18.8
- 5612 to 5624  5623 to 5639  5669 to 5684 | 0.0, 18.6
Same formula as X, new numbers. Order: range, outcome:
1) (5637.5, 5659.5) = 18.6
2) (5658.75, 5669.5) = 18.3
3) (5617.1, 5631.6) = 18.4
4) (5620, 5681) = 18.6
